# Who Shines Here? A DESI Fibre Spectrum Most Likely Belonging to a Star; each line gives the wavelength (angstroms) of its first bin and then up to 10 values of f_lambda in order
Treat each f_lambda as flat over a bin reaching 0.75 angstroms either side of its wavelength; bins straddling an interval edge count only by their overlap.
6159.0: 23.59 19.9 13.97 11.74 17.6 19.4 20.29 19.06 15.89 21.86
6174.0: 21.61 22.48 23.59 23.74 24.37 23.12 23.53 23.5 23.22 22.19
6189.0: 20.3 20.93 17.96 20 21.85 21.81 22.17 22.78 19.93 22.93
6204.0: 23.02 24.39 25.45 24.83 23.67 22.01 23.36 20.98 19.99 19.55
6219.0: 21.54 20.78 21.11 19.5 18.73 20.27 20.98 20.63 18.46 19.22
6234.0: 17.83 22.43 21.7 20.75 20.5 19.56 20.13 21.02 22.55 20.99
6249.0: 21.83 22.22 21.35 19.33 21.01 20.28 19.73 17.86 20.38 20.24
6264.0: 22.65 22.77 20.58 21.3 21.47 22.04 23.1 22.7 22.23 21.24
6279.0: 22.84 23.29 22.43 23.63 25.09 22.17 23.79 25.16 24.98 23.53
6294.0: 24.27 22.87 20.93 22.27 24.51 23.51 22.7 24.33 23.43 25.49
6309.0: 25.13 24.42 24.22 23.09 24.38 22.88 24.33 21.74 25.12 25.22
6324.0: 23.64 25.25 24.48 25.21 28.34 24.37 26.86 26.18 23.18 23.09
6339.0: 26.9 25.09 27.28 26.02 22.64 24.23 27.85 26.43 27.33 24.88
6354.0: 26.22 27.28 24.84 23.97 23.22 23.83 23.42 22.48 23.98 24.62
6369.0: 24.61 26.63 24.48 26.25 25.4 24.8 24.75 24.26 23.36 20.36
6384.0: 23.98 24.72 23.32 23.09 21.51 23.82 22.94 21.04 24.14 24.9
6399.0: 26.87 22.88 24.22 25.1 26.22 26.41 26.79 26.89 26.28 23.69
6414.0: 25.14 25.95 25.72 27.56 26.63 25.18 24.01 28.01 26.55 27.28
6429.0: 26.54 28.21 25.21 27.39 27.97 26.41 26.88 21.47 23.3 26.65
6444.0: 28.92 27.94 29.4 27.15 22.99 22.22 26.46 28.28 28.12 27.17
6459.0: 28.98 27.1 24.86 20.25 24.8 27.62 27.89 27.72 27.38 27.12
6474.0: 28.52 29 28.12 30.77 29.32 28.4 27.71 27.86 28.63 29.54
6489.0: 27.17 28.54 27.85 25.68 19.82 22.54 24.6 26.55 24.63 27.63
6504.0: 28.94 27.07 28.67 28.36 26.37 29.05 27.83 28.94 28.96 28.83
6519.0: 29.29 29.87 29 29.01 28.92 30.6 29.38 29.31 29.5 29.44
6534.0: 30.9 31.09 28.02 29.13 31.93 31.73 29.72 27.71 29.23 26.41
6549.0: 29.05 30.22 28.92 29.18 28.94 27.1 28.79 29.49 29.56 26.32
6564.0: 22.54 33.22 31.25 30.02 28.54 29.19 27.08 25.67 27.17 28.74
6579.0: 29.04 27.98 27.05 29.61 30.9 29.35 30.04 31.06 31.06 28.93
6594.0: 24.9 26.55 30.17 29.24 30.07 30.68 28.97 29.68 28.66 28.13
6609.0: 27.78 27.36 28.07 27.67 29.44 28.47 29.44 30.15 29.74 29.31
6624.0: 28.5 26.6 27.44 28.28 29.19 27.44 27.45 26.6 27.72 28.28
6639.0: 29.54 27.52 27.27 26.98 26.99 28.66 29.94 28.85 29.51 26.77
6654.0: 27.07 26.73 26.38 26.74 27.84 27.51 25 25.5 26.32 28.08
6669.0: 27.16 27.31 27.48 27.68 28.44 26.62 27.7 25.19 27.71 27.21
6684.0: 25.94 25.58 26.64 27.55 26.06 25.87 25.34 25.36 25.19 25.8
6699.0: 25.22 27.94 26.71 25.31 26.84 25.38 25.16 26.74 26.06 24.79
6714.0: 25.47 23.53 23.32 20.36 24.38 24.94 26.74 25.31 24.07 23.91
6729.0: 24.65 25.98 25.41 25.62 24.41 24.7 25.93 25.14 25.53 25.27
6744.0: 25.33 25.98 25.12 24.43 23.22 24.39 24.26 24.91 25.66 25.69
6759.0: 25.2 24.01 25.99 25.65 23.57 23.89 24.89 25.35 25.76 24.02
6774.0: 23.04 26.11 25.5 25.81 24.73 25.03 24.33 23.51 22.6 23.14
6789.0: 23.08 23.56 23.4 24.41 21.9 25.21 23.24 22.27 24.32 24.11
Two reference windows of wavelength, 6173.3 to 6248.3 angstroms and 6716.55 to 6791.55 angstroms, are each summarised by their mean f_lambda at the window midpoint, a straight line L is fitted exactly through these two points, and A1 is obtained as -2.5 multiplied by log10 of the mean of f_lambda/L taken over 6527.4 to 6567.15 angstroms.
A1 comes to -0.23 mag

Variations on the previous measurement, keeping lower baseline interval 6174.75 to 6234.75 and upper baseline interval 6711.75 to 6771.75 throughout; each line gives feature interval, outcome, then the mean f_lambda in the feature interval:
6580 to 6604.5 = -0.22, 29.2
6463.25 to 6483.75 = -0.19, 27.6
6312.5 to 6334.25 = -0.11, 24.7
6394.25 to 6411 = -0.11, 25.2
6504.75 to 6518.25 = -0.20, 28.2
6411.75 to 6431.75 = -0.14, 26.2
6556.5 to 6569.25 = -0.21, 28.8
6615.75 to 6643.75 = -0.17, 28.2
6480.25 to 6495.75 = -0.17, 27.2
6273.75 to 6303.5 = -0.05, 23.2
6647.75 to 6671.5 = -0.12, 27.2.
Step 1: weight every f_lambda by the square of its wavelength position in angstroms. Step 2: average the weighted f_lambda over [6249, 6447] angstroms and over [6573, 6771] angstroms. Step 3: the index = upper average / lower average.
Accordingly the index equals 1.22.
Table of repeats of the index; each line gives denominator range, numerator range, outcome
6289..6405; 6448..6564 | 1.20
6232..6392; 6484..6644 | 1.31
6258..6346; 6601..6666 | 1.32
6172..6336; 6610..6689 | 1.39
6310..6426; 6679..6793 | 1.13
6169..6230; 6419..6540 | 1.38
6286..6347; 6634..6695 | 1.24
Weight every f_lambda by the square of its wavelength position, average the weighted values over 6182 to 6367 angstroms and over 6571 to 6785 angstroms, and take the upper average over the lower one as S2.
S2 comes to 1.32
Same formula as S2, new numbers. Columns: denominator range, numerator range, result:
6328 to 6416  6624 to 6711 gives 1.19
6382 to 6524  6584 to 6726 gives 1.10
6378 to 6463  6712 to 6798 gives 1.07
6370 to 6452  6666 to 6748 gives 1.12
